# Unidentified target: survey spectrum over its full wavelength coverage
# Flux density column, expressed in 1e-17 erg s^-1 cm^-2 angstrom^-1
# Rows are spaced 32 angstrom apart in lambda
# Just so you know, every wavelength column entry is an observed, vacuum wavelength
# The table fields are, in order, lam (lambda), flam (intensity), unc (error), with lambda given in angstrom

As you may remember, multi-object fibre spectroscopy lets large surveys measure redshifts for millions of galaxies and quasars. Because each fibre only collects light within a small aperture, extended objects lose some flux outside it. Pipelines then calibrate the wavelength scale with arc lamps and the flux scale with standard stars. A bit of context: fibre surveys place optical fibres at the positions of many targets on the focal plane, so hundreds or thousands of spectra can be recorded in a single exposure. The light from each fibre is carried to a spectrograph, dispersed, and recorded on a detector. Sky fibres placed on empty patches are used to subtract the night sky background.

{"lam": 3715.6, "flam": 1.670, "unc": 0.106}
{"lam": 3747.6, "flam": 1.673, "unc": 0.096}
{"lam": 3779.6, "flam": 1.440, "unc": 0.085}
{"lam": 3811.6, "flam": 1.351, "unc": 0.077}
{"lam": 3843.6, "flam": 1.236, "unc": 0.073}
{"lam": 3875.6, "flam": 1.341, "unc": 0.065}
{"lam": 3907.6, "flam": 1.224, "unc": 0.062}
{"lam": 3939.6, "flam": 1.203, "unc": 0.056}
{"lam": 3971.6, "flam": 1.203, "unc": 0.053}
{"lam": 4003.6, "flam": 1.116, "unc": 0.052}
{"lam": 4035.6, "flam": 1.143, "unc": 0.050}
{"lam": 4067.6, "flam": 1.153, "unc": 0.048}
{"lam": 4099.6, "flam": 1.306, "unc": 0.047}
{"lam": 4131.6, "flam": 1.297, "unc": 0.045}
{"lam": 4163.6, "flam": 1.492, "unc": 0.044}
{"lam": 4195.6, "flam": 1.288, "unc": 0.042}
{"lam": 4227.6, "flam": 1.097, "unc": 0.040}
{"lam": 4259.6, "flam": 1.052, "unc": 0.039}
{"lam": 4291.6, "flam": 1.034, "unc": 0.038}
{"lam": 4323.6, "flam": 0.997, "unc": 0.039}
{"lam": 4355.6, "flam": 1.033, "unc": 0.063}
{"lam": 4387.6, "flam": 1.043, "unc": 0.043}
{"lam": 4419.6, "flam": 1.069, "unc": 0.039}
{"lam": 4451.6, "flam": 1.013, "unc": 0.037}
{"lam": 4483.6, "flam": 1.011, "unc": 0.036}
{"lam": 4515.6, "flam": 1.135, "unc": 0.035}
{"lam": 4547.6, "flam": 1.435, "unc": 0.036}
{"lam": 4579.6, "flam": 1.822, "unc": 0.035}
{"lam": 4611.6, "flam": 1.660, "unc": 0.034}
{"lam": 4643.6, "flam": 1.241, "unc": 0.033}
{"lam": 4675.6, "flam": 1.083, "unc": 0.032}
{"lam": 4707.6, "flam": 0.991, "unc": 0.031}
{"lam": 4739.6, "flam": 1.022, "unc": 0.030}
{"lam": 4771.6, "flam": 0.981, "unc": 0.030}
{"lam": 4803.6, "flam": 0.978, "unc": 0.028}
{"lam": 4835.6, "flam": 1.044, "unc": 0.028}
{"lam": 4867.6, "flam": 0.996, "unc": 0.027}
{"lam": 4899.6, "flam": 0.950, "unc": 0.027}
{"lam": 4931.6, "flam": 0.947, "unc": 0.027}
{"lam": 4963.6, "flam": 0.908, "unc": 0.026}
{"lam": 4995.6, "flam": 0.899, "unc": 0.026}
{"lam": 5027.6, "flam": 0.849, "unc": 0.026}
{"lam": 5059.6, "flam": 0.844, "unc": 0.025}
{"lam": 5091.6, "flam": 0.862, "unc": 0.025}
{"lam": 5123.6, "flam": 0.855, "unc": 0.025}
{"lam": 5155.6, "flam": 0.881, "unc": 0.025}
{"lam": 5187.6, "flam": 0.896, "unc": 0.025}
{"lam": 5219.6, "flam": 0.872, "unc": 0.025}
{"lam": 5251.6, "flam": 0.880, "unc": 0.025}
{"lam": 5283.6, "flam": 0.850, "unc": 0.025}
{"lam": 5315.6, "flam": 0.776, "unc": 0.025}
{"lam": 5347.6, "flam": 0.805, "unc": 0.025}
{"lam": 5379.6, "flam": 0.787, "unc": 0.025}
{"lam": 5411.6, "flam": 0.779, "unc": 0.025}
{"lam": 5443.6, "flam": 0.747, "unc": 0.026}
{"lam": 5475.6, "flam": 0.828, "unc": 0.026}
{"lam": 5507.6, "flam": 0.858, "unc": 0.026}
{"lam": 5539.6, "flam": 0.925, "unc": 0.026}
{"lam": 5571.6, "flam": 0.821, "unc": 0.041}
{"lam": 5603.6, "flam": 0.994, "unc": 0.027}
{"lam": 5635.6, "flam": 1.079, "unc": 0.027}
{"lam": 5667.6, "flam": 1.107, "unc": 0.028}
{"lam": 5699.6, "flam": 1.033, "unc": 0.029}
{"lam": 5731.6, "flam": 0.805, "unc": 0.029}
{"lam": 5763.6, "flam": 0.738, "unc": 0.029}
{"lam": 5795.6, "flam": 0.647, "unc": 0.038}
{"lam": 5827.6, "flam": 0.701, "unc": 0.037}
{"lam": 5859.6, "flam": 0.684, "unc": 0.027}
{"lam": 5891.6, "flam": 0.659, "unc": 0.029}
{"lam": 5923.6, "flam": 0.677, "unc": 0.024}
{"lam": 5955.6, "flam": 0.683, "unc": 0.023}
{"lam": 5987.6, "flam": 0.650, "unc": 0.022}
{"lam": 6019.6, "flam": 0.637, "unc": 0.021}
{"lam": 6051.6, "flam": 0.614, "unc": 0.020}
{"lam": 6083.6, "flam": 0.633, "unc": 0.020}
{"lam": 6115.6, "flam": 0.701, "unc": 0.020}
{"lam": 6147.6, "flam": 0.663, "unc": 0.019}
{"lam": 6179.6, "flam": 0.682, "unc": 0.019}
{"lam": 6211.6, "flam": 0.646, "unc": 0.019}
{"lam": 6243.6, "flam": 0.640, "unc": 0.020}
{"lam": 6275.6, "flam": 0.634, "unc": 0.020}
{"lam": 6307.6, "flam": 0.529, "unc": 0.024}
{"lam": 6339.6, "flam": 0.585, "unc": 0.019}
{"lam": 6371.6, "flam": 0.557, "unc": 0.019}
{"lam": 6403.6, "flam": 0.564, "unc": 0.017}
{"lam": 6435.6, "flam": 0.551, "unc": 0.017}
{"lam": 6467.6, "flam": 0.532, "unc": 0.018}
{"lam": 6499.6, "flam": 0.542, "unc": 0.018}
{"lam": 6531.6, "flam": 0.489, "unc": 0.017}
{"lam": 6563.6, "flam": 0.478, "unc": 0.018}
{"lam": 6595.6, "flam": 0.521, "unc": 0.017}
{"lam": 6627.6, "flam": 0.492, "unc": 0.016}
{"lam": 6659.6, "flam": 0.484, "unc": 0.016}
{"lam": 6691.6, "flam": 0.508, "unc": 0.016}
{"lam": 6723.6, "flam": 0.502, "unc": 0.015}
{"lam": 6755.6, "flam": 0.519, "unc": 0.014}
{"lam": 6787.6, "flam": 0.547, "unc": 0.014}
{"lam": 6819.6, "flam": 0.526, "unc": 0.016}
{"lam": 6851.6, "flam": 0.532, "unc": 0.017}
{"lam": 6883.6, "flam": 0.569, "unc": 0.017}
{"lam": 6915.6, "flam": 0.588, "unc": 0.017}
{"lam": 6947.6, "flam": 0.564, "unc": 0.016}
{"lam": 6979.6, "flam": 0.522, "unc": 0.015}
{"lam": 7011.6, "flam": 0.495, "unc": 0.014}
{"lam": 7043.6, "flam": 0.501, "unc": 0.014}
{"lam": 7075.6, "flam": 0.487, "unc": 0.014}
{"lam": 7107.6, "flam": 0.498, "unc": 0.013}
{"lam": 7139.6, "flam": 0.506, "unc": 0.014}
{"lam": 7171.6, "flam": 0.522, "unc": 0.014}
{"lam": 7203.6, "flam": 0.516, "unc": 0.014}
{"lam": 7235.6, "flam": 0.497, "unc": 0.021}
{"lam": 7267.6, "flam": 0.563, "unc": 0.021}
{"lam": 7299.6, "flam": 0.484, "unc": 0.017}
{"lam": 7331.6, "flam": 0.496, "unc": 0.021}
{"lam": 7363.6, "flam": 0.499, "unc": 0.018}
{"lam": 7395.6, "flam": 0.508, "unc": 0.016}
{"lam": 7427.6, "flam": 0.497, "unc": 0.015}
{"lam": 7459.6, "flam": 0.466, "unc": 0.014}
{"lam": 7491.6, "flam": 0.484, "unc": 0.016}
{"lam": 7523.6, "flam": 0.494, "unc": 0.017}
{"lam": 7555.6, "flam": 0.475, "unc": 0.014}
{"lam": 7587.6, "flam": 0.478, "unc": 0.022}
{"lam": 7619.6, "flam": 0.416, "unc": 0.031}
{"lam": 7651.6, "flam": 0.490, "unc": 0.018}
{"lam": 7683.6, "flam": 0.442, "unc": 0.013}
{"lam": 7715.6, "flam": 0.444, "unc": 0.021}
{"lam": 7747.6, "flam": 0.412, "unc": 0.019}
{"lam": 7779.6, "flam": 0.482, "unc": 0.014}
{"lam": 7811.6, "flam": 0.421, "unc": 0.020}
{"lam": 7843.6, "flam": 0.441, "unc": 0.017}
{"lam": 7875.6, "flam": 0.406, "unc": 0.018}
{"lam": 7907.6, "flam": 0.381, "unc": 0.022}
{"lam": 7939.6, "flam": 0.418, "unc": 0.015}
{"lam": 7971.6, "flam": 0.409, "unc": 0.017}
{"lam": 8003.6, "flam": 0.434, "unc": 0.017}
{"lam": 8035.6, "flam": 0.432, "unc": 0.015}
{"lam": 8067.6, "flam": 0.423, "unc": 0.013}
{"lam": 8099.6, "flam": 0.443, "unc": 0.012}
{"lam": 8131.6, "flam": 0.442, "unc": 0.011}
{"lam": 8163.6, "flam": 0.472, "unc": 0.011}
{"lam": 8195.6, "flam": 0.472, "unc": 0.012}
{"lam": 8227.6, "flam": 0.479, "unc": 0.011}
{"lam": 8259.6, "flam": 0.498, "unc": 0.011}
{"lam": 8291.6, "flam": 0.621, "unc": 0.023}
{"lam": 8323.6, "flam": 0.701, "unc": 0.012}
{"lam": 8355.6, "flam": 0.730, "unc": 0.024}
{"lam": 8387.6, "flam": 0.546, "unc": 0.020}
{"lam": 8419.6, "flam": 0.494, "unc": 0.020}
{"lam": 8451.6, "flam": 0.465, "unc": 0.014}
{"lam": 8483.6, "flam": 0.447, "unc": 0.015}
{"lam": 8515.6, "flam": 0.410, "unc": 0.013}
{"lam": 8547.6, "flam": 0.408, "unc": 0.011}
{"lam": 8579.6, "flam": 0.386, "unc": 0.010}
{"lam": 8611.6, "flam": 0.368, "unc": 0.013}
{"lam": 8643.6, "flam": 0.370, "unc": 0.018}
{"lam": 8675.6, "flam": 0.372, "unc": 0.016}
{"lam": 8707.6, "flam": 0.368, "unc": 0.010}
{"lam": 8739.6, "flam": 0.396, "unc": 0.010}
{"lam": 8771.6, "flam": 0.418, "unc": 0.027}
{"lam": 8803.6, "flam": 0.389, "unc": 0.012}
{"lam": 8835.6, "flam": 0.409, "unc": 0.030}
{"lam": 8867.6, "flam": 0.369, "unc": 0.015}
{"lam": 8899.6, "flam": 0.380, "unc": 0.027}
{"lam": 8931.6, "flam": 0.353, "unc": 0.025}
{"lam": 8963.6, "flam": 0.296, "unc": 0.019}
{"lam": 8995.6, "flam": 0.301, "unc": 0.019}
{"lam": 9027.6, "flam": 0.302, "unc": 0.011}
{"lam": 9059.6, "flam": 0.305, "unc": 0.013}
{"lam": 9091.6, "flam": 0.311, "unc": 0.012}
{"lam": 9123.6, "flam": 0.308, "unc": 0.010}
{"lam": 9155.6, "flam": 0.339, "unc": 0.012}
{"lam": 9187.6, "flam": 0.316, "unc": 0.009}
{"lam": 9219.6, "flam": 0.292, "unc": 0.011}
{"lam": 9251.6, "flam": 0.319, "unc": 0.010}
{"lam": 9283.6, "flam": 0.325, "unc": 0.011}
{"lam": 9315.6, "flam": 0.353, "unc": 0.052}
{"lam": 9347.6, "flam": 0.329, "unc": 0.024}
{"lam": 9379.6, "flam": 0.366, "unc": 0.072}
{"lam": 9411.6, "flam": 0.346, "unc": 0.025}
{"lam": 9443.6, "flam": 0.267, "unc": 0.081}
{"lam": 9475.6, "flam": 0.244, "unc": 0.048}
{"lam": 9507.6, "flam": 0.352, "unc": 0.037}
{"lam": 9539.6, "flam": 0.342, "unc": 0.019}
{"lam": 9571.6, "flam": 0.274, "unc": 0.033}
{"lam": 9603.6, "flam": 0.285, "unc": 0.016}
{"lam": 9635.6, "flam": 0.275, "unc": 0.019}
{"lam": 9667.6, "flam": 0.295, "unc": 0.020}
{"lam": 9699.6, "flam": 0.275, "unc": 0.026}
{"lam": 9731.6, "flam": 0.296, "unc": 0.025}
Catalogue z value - 1.972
